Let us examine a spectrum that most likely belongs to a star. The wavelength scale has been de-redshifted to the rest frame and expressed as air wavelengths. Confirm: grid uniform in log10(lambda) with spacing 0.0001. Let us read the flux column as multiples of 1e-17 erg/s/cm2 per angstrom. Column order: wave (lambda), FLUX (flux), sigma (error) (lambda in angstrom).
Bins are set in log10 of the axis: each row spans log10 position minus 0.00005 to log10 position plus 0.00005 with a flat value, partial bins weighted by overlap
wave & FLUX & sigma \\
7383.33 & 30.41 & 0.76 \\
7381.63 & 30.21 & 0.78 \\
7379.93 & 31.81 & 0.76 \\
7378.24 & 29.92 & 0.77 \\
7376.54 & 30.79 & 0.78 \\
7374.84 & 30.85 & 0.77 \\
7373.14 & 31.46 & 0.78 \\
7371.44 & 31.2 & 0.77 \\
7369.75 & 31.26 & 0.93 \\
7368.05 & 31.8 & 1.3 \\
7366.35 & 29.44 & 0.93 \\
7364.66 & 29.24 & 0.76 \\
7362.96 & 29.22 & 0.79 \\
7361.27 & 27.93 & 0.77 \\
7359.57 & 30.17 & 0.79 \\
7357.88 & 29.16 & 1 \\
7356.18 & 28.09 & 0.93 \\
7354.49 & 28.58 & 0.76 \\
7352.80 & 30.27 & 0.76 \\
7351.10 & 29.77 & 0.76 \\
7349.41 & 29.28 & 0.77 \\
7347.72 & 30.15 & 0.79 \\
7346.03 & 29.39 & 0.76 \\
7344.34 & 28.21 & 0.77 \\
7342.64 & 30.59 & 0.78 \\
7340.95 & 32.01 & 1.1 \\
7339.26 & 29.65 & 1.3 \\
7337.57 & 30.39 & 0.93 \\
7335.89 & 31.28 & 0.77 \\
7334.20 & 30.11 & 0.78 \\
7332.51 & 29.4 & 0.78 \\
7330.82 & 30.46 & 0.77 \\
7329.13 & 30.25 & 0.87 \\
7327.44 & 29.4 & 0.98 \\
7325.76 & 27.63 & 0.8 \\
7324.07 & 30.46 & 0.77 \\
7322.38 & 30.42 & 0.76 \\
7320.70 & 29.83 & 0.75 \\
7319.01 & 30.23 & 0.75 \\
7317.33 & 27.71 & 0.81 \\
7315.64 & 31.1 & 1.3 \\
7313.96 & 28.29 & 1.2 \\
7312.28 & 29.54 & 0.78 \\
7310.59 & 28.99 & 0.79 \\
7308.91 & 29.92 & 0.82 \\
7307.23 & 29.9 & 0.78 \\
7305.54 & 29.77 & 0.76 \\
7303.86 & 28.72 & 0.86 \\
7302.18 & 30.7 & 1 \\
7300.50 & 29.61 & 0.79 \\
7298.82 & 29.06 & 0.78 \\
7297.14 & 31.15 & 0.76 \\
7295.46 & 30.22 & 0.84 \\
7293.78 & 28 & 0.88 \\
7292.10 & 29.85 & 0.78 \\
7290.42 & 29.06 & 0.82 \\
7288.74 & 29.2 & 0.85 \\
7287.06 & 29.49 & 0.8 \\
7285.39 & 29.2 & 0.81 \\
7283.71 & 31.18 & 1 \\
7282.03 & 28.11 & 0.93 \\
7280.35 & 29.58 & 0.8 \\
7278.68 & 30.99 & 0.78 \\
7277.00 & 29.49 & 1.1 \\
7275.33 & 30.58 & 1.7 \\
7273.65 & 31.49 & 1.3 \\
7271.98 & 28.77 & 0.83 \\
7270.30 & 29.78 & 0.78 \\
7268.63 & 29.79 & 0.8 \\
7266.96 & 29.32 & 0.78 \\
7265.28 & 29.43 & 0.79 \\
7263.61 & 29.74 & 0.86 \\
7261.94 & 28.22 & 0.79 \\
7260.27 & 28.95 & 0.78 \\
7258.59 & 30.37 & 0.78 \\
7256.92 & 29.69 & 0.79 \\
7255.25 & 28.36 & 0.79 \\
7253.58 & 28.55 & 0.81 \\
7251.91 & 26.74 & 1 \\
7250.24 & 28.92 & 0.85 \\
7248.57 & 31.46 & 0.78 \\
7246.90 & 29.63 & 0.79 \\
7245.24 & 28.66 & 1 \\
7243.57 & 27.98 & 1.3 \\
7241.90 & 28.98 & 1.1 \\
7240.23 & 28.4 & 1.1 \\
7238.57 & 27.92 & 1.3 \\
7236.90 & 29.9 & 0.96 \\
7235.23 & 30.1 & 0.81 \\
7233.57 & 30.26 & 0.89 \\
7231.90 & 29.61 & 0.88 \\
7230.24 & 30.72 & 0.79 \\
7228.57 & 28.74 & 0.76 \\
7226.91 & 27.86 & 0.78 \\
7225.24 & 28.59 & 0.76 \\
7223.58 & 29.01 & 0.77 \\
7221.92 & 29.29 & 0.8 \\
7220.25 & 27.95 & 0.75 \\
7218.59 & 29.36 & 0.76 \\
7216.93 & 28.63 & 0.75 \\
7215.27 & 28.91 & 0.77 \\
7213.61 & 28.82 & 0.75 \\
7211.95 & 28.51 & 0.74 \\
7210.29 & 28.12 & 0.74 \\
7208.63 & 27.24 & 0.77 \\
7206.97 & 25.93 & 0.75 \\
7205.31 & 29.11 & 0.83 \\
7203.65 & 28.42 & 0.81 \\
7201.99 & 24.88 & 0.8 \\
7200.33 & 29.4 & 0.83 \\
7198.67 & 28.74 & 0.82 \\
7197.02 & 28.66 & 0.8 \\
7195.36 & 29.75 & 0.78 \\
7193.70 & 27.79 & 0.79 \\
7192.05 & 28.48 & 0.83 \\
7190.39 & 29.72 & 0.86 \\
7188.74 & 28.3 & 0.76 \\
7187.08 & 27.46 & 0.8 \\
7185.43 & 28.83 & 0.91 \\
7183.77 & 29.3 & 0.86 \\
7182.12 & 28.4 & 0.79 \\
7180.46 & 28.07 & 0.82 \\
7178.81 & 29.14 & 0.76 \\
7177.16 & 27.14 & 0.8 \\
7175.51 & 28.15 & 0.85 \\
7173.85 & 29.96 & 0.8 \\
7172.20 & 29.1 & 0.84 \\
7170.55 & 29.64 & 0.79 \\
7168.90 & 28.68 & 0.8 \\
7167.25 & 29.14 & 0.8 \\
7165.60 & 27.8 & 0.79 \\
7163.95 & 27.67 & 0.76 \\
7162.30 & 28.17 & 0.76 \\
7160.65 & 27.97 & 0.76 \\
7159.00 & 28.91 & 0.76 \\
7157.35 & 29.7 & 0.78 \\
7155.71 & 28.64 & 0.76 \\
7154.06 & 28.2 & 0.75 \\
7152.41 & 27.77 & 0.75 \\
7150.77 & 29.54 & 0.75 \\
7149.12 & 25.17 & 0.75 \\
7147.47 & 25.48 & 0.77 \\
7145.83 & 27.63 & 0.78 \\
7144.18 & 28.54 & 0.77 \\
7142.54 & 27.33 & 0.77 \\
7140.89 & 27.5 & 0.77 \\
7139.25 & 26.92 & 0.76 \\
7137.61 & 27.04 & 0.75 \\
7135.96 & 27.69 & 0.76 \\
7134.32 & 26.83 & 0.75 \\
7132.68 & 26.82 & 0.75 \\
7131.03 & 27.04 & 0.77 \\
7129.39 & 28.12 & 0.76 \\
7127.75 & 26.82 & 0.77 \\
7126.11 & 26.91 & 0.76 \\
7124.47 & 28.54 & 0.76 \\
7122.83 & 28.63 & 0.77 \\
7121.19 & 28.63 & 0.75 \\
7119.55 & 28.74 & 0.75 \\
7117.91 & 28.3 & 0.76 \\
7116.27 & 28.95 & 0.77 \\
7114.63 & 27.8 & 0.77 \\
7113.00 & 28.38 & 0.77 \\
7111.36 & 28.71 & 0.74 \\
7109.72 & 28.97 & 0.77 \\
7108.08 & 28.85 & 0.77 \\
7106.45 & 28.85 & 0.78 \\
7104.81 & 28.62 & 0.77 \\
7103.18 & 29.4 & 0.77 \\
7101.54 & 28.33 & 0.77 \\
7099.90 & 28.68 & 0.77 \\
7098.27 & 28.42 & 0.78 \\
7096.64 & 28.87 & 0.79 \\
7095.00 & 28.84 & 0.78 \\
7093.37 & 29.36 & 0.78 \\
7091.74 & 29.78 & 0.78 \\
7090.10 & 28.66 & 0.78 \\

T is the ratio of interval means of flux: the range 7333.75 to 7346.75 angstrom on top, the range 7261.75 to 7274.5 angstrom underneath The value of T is 1.02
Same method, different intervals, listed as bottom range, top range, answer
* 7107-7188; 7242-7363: 1.05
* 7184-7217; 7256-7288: 1.05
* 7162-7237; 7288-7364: 1.03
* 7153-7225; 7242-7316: 1.03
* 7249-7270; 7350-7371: 1.02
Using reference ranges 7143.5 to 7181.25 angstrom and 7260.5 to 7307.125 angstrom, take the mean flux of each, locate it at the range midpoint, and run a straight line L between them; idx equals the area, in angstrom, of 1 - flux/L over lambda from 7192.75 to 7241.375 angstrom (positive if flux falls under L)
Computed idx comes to 0.41 angstrom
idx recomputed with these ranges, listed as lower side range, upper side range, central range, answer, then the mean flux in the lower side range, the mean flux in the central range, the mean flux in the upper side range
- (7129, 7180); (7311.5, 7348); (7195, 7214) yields 0.3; 28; 28.1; 29.8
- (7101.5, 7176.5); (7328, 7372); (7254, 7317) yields -0.5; 28.1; 29.6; 29.9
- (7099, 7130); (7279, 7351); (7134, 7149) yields 0.8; 28.4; 27.1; 29.7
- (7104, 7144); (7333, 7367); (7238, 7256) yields 0.1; 28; 28.7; 29.6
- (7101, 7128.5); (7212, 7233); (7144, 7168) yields 0.5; 28.4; 28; 29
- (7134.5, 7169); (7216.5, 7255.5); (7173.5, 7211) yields 0.2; 27.8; 28.3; 29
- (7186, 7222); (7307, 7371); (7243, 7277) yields -0.5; 28.3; 29.3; 29.7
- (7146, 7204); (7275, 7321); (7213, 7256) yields 0.0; 28.3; 29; 29.6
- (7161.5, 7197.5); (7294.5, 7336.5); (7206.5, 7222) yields 0.3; 28.6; 28.3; 29.8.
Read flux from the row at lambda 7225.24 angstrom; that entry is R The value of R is 28.59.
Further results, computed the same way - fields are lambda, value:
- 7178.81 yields 29.14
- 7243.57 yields 27.98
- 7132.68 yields 26.82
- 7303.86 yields 28.72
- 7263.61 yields 29.74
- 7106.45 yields 28.85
